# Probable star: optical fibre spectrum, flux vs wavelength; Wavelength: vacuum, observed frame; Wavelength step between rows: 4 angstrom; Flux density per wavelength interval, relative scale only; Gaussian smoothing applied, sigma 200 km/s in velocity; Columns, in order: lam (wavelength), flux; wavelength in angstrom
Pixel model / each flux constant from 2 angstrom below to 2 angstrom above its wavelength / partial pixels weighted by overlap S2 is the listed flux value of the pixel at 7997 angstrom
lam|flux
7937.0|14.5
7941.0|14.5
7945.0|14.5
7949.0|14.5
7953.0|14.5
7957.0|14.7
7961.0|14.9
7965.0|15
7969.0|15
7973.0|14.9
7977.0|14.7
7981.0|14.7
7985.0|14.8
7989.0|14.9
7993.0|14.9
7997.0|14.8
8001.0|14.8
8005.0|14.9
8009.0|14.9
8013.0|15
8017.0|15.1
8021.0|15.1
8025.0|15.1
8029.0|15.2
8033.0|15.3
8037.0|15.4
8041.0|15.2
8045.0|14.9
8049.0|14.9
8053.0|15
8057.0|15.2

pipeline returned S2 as 14.8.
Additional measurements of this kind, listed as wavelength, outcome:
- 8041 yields 15.2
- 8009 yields 14.9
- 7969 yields 15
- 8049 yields 14.9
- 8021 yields 15.1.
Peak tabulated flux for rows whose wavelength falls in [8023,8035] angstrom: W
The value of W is 15.3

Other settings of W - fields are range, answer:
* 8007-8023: 15.1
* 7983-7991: 14.9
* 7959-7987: 15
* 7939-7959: 14.7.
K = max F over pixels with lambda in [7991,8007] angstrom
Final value 14.9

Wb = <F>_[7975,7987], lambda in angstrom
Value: 14.7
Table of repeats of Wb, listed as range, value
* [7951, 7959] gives 14.6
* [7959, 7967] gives 14.9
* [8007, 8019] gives 15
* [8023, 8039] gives 15.2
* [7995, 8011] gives 14.9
